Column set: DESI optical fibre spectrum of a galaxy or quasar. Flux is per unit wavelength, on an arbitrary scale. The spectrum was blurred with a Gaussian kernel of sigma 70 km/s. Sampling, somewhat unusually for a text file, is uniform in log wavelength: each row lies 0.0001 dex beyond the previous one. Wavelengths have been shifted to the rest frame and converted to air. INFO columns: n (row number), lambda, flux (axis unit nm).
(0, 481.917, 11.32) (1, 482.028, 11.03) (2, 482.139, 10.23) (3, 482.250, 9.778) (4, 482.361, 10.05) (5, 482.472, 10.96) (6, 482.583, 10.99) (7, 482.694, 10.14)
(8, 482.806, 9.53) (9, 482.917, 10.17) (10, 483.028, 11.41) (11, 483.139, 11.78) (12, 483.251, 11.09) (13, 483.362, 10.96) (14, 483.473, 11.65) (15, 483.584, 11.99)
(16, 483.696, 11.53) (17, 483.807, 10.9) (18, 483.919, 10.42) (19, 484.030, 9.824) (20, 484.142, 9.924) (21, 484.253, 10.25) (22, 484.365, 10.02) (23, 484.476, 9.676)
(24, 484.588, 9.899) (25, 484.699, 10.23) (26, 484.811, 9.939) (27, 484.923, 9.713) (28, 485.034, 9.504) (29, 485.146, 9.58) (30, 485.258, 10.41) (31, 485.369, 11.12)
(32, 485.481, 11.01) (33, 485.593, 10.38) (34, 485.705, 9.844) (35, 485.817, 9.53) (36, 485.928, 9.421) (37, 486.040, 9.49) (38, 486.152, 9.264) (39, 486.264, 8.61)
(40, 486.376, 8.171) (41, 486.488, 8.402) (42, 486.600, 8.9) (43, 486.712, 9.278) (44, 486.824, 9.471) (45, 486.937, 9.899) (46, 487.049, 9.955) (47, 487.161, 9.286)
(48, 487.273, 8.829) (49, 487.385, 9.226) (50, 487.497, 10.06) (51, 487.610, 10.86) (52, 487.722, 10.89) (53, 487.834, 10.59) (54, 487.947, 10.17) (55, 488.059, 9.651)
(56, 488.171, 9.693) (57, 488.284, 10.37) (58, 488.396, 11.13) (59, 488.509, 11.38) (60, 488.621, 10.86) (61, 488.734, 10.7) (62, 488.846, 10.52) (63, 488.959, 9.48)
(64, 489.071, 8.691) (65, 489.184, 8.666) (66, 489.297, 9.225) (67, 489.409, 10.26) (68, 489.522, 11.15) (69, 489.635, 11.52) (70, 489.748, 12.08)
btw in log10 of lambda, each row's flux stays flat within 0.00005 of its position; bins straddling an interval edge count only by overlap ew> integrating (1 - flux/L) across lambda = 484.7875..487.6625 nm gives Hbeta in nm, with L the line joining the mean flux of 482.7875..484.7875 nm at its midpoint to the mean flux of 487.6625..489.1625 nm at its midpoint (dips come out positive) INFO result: 0.23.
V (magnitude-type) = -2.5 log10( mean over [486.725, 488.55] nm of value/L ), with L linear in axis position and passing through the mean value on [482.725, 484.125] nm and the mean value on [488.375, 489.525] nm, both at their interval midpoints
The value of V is 0.03 mag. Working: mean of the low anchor 10.9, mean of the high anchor 10.1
